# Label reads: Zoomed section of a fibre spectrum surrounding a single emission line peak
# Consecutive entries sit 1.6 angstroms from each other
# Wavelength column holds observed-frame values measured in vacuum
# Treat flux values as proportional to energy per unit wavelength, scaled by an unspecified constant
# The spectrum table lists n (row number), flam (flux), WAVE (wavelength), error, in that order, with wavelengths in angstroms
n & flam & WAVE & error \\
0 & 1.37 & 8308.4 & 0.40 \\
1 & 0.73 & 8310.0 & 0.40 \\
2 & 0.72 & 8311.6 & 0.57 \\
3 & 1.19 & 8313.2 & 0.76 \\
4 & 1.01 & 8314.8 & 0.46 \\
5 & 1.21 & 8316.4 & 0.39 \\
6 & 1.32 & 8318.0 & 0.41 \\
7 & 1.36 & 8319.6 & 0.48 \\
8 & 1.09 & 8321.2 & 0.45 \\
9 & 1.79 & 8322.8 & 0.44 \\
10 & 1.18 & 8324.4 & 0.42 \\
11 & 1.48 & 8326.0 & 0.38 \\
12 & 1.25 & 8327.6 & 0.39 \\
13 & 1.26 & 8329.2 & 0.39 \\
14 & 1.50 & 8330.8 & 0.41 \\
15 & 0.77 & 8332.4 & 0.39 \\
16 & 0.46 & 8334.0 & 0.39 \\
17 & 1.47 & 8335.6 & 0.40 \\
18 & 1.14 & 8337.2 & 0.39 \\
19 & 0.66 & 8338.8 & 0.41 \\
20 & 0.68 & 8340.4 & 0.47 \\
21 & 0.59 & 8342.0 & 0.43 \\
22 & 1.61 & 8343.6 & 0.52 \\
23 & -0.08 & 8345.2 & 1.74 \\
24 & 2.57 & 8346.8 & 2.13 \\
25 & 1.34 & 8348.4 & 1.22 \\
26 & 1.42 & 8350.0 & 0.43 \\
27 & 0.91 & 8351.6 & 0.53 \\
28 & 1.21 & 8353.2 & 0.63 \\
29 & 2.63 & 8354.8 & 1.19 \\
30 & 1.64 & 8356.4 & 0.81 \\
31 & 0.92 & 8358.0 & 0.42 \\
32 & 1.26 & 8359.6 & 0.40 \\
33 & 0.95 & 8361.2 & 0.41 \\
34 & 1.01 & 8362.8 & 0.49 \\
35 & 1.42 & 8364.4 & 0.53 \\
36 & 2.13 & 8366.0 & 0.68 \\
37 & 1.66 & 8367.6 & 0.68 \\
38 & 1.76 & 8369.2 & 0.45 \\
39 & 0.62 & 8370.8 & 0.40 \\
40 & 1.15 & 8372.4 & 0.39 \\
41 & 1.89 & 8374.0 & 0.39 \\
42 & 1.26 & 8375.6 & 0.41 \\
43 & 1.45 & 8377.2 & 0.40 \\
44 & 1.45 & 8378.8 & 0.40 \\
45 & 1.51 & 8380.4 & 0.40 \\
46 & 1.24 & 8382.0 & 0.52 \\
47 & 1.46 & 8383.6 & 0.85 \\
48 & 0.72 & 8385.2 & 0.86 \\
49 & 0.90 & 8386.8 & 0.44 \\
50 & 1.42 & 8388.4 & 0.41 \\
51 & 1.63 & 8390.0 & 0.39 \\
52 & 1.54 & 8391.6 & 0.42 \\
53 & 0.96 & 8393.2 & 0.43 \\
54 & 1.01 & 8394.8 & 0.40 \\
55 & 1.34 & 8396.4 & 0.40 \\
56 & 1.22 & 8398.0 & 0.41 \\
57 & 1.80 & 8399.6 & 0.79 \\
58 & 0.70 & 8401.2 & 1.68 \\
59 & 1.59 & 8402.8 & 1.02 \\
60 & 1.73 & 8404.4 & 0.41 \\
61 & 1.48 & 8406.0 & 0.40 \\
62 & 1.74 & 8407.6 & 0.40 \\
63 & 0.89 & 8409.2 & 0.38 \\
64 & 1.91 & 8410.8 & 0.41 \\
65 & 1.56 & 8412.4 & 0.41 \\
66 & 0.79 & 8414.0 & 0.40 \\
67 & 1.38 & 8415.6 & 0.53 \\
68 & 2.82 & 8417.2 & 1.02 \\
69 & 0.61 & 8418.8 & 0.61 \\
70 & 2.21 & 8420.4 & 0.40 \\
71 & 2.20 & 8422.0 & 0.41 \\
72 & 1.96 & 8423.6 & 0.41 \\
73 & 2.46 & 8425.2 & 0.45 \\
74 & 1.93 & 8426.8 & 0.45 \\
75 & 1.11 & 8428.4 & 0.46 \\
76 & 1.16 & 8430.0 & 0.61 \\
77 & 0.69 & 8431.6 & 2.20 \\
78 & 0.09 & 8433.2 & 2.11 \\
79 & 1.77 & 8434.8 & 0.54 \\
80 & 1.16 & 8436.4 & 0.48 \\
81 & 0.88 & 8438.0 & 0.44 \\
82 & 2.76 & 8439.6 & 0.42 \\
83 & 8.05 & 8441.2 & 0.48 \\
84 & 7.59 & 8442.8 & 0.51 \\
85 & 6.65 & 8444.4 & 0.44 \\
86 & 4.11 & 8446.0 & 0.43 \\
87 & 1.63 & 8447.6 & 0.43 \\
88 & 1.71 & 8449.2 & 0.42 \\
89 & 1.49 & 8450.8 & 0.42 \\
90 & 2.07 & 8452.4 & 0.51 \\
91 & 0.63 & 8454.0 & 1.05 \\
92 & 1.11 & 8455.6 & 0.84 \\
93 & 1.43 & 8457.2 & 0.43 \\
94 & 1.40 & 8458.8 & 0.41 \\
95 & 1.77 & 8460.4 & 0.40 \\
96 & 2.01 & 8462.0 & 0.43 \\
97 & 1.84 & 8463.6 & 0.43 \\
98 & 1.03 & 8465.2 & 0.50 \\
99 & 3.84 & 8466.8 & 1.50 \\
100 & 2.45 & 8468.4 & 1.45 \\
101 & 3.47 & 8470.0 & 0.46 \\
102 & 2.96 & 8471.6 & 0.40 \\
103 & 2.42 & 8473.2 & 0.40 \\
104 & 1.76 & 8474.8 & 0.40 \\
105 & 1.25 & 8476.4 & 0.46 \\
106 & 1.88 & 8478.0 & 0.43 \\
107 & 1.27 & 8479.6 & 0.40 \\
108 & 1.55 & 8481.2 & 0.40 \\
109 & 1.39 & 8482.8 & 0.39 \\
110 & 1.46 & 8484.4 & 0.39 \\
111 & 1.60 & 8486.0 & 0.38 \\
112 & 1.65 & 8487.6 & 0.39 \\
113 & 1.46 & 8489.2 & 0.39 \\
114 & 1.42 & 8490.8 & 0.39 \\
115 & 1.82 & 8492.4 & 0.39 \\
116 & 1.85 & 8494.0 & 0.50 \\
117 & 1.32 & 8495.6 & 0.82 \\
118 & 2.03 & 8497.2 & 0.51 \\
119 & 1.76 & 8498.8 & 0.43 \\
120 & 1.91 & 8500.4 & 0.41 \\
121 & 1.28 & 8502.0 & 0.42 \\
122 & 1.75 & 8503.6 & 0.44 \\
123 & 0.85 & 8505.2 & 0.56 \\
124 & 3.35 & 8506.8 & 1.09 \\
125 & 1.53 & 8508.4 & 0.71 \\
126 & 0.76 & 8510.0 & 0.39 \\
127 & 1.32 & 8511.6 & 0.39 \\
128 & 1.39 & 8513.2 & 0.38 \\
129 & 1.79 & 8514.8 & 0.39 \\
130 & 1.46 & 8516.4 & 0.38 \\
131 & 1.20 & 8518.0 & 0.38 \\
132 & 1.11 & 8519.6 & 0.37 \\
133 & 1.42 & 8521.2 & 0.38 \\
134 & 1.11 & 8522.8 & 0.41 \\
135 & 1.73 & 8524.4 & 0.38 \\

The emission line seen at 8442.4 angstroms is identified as H-alpha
